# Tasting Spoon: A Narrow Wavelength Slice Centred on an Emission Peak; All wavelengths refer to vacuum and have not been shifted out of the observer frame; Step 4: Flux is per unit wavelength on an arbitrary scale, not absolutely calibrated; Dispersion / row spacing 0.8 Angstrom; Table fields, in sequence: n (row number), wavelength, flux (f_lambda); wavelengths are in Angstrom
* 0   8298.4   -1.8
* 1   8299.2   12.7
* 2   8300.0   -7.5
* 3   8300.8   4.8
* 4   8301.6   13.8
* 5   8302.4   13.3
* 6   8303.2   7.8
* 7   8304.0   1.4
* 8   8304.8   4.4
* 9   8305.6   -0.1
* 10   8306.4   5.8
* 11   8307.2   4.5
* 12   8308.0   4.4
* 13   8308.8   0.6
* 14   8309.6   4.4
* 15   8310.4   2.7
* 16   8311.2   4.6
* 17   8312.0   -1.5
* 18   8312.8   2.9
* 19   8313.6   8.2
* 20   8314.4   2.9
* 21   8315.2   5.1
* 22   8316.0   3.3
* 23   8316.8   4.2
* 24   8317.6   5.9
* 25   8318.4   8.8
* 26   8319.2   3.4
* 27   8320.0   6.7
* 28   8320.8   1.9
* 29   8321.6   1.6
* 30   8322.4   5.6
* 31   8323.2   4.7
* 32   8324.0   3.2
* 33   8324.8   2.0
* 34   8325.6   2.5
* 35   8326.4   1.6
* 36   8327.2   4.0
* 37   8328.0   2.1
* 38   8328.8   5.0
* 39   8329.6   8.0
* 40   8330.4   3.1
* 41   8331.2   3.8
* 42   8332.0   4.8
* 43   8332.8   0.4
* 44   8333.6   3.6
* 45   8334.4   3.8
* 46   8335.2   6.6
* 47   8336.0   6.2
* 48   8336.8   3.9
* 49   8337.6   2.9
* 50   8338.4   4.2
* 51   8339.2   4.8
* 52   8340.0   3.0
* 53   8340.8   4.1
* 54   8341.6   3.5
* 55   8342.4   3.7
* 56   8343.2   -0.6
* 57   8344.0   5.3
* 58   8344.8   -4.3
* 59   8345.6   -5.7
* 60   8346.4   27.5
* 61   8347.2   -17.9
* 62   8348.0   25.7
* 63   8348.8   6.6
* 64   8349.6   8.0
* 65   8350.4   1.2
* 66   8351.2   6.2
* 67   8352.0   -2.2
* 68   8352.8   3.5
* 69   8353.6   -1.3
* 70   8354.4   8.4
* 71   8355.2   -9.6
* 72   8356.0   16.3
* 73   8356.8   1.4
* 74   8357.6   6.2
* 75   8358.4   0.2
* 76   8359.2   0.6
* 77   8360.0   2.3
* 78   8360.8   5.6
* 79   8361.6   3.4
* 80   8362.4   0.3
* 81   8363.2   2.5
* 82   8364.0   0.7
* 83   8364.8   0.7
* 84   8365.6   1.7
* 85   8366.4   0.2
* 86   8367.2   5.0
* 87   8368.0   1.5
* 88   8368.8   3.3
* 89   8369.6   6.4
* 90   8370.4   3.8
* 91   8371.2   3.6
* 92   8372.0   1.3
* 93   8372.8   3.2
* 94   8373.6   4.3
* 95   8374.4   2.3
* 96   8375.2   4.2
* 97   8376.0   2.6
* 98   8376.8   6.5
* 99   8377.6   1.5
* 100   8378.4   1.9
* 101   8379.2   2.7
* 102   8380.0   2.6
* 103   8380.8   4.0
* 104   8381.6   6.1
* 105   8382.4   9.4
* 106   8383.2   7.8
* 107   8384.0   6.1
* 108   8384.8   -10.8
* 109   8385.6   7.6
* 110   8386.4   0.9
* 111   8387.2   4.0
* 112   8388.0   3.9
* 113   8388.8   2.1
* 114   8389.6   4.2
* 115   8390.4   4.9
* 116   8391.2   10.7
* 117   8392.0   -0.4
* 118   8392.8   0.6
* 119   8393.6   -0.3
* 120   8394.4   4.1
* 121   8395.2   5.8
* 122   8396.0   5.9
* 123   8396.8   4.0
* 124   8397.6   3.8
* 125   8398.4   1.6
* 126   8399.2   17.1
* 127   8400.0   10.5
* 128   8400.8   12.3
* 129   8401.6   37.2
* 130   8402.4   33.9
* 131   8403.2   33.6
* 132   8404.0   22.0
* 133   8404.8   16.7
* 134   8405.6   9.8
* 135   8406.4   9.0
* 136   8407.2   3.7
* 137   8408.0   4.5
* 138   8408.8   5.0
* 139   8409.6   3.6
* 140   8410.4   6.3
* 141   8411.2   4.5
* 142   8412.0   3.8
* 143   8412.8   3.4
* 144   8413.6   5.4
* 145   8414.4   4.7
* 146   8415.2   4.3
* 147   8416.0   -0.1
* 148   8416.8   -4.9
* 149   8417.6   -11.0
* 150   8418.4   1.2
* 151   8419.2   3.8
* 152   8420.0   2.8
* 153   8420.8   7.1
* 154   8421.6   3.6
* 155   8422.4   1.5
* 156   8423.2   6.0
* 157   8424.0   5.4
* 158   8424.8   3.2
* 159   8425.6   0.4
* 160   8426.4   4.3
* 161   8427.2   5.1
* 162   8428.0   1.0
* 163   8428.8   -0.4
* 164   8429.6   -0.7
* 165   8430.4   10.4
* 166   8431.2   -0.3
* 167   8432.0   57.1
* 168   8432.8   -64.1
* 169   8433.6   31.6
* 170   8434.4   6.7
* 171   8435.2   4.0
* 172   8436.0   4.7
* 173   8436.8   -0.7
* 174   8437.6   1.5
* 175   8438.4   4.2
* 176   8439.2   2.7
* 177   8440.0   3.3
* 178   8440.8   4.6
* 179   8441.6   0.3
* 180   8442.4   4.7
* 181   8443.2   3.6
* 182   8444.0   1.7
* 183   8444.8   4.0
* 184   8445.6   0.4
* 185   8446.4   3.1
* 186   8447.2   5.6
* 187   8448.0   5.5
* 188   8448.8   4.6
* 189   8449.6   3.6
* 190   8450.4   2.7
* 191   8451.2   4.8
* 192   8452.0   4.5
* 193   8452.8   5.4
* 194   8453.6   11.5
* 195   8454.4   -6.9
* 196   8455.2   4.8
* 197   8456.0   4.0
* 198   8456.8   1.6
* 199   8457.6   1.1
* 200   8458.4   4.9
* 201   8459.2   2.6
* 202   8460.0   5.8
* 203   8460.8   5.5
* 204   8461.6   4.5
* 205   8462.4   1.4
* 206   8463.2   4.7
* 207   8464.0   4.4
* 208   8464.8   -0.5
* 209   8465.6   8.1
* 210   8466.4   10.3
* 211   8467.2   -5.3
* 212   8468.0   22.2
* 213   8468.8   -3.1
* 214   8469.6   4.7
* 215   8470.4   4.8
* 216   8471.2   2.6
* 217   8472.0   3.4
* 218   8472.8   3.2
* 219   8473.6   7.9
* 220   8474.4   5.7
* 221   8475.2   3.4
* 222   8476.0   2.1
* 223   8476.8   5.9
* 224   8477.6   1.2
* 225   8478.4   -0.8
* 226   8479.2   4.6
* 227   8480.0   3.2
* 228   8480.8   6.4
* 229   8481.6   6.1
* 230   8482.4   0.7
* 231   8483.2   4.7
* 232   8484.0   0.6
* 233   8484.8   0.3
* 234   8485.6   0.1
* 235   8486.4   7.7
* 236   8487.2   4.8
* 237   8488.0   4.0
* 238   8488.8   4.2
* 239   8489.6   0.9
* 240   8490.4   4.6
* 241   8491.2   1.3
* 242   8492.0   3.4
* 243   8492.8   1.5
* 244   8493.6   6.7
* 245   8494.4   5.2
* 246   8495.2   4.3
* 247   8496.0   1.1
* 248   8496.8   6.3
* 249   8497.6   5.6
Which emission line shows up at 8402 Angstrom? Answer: H-gamma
